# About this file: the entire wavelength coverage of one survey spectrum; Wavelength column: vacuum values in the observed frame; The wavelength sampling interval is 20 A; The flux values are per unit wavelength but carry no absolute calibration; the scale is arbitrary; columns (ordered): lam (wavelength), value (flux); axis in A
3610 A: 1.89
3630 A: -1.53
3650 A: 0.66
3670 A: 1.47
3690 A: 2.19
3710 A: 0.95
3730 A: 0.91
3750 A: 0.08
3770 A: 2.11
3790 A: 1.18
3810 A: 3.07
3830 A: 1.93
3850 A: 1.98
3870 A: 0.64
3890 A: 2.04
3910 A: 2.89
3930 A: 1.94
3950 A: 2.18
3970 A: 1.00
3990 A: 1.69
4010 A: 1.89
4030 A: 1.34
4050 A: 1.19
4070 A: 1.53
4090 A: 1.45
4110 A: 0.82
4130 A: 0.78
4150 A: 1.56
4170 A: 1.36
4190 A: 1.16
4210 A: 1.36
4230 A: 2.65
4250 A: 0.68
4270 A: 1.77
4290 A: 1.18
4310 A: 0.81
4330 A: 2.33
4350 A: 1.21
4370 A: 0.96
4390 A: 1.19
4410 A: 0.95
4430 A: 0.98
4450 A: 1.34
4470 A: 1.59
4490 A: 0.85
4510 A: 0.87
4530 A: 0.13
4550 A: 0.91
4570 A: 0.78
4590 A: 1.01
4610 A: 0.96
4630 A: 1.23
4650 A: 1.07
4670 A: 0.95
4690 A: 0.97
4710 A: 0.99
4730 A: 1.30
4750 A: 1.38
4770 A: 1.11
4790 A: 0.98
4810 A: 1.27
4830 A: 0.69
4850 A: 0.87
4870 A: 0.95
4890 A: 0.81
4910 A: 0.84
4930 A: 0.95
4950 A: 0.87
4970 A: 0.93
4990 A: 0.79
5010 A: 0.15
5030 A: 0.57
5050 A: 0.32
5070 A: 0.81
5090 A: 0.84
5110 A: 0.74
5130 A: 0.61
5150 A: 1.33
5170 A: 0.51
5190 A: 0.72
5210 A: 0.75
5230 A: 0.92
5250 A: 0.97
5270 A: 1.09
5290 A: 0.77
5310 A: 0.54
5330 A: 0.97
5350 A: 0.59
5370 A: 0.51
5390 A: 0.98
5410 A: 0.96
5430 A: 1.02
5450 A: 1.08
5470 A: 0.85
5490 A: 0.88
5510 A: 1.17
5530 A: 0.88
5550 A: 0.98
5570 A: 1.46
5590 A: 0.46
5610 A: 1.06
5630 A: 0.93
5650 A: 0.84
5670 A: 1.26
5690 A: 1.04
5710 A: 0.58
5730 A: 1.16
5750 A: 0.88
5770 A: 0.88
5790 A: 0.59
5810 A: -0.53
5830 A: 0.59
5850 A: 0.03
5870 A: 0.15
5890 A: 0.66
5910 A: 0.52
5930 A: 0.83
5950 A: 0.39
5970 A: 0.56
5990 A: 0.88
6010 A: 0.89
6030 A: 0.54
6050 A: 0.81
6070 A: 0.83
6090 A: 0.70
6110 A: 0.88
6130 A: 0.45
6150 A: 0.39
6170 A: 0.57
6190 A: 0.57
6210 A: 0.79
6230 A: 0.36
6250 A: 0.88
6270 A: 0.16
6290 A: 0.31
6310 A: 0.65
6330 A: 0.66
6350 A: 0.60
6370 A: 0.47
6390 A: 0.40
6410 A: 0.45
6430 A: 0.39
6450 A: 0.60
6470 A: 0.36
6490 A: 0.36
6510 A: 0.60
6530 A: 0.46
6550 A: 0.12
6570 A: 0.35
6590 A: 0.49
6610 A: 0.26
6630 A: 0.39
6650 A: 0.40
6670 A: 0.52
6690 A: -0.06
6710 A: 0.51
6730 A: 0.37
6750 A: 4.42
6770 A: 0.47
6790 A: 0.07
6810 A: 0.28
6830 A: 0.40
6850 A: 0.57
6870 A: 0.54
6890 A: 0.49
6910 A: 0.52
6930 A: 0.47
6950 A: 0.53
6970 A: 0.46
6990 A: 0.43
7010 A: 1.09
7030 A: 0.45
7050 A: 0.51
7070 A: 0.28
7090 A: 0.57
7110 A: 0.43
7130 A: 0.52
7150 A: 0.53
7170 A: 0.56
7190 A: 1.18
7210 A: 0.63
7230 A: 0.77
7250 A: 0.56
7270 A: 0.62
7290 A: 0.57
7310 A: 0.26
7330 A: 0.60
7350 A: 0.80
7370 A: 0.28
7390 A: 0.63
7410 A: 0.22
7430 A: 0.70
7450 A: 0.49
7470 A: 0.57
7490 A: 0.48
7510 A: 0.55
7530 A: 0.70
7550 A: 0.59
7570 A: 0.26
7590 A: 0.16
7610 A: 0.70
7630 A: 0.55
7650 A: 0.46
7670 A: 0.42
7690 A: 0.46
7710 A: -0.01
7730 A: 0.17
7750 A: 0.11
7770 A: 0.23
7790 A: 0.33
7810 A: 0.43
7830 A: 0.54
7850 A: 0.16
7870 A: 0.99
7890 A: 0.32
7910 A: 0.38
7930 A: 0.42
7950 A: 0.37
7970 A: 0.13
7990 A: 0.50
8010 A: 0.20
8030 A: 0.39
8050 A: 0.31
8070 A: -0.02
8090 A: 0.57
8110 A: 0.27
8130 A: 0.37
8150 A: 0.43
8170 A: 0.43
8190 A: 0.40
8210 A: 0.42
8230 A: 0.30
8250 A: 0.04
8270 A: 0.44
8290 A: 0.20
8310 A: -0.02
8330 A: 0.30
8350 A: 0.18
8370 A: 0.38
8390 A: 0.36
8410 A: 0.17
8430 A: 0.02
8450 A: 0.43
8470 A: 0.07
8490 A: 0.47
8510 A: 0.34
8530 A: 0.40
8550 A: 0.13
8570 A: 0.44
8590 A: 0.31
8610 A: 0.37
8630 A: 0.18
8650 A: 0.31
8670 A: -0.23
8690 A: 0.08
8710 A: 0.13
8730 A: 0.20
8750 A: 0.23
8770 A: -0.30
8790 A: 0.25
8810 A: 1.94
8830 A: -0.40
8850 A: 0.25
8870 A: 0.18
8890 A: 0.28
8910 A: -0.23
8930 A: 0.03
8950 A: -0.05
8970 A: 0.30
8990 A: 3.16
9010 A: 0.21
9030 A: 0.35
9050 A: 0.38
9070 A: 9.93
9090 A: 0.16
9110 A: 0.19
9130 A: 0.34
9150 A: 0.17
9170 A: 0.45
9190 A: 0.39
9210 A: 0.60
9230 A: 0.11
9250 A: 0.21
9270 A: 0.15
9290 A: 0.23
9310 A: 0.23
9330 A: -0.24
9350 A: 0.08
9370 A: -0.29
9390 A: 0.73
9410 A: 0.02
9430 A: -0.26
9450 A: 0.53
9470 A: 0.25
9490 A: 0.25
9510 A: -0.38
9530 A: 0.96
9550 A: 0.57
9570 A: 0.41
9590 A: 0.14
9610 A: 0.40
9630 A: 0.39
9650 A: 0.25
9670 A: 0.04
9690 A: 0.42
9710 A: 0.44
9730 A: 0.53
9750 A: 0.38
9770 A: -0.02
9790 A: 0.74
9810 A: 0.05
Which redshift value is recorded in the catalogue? 0.81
